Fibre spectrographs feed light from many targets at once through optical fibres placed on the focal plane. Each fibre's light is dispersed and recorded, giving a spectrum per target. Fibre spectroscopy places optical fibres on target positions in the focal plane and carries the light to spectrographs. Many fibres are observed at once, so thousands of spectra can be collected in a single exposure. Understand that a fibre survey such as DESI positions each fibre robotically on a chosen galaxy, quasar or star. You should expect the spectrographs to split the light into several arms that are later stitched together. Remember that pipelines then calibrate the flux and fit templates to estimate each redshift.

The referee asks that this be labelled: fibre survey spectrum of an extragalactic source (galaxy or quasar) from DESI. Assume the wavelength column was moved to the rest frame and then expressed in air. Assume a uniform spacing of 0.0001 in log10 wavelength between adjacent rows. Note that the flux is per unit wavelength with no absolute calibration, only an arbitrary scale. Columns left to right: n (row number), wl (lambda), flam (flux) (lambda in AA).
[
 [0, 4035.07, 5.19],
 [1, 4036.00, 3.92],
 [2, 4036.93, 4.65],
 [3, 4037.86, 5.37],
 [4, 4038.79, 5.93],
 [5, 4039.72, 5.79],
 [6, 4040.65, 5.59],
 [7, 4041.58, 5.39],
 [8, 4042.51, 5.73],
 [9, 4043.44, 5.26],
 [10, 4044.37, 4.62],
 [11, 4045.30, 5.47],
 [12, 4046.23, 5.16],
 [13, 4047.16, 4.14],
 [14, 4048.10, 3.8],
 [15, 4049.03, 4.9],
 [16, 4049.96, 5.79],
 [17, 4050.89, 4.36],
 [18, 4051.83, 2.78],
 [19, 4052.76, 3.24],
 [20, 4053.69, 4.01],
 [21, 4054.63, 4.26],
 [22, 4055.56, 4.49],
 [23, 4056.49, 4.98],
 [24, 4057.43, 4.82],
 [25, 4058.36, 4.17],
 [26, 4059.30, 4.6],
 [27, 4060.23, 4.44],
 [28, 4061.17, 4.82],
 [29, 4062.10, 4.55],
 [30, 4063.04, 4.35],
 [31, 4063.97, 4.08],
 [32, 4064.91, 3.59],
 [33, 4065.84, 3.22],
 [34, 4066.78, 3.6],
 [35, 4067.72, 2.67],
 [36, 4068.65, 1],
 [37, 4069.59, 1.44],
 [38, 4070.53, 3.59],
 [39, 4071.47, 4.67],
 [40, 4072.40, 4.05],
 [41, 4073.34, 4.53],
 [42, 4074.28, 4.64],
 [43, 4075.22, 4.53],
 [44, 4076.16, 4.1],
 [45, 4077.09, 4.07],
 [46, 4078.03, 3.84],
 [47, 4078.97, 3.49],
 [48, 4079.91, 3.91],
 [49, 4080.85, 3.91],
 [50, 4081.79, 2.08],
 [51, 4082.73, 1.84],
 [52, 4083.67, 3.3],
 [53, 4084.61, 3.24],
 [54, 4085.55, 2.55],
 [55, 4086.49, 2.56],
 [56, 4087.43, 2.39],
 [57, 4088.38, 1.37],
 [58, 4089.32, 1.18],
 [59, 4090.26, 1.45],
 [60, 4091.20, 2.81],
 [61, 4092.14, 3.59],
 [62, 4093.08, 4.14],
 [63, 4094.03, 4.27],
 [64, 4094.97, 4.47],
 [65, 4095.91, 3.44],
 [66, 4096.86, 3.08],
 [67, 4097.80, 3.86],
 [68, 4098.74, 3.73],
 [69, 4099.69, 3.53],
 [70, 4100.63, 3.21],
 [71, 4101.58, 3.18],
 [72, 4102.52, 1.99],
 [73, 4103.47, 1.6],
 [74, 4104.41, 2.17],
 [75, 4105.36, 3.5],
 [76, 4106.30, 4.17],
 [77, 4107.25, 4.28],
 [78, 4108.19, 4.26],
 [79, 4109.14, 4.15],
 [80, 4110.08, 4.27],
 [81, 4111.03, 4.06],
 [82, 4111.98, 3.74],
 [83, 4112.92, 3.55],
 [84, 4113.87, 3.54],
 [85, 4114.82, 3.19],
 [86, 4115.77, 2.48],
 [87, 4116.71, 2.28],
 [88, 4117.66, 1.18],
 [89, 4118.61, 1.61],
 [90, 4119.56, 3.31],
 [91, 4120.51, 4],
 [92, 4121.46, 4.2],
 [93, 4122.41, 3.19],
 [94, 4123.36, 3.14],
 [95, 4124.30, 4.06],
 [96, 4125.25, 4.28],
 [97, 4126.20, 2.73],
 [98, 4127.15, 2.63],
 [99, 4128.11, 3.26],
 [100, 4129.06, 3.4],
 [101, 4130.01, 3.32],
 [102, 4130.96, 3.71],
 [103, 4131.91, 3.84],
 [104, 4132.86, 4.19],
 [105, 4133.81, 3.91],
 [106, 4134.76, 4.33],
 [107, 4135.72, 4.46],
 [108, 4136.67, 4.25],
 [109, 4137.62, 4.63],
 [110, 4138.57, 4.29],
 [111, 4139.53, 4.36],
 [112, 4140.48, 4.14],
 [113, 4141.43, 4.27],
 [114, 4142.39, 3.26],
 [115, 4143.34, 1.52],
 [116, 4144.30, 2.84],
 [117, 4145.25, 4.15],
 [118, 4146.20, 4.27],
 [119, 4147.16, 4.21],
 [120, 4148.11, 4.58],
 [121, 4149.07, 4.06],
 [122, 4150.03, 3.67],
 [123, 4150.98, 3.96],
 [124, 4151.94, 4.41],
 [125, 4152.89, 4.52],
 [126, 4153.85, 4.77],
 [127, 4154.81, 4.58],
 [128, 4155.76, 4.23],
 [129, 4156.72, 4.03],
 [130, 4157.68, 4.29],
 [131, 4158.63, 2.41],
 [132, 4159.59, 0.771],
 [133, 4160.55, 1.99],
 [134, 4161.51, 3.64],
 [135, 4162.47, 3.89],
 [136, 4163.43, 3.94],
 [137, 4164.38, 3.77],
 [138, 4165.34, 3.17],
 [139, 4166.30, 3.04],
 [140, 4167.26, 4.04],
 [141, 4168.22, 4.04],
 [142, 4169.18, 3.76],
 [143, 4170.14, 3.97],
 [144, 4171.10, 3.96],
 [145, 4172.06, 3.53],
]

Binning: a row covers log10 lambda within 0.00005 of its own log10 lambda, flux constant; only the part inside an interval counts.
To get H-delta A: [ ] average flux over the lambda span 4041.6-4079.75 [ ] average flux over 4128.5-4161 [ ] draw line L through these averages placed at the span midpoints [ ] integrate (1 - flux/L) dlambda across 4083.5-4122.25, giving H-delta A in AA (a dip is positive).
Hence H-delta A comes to 8.2 AA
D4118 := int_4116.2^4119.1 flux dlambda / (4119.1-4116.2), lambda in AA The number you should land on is 1.71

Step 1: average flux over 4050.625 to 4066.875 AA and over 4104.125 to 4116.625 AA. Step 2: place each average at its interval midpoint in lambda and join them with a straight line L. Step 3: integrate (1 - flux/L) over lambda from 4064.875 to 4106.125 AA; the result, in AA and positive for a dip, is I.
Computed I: 7.5 AA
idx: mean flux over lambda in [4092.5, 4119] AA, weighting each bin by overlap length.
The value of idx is 3.32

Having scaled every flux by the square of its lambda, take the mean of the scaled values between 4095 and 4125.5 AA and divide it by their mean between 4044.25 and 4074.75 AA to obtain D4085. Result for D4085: 0.84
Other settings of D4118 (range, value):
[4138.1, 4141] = 4.26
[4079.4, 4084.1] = 3.01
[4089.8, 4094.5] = 3.26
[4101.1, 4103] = 2.58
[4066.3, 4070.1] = 2.19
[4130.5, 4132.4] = 3.78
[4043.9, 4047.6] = 4.86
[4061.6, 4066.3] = 3.97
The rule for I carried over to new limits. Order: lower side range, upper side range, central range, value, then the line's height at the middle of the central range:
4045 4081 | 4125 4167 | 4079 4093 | 4.6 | 3.96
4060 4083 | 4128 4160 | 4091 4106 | 1.7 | 3.73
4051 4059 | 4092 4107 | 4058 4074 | 0.8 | 3.93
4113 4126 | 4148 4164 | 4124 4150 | -3.0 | 3.41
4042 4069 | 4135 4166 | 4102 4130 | 5.0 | 3.96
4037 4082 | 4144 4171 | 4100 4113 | 1.9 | 4.02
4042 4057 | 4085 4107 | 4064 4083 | 1.3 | 3.75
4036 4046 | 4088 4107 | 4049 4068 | 1.8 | 4.61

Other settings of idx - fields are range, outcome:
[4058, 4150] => 3.48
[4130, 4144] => 3.9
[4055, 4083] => 3.82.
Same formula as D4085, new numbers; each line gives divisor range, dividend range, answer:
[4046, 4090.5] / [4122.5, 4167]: 1.06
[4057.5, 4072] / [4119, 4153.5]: 1.07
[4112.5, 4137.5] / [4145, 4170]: 1.13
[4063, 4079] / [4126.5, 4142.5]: 1.11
